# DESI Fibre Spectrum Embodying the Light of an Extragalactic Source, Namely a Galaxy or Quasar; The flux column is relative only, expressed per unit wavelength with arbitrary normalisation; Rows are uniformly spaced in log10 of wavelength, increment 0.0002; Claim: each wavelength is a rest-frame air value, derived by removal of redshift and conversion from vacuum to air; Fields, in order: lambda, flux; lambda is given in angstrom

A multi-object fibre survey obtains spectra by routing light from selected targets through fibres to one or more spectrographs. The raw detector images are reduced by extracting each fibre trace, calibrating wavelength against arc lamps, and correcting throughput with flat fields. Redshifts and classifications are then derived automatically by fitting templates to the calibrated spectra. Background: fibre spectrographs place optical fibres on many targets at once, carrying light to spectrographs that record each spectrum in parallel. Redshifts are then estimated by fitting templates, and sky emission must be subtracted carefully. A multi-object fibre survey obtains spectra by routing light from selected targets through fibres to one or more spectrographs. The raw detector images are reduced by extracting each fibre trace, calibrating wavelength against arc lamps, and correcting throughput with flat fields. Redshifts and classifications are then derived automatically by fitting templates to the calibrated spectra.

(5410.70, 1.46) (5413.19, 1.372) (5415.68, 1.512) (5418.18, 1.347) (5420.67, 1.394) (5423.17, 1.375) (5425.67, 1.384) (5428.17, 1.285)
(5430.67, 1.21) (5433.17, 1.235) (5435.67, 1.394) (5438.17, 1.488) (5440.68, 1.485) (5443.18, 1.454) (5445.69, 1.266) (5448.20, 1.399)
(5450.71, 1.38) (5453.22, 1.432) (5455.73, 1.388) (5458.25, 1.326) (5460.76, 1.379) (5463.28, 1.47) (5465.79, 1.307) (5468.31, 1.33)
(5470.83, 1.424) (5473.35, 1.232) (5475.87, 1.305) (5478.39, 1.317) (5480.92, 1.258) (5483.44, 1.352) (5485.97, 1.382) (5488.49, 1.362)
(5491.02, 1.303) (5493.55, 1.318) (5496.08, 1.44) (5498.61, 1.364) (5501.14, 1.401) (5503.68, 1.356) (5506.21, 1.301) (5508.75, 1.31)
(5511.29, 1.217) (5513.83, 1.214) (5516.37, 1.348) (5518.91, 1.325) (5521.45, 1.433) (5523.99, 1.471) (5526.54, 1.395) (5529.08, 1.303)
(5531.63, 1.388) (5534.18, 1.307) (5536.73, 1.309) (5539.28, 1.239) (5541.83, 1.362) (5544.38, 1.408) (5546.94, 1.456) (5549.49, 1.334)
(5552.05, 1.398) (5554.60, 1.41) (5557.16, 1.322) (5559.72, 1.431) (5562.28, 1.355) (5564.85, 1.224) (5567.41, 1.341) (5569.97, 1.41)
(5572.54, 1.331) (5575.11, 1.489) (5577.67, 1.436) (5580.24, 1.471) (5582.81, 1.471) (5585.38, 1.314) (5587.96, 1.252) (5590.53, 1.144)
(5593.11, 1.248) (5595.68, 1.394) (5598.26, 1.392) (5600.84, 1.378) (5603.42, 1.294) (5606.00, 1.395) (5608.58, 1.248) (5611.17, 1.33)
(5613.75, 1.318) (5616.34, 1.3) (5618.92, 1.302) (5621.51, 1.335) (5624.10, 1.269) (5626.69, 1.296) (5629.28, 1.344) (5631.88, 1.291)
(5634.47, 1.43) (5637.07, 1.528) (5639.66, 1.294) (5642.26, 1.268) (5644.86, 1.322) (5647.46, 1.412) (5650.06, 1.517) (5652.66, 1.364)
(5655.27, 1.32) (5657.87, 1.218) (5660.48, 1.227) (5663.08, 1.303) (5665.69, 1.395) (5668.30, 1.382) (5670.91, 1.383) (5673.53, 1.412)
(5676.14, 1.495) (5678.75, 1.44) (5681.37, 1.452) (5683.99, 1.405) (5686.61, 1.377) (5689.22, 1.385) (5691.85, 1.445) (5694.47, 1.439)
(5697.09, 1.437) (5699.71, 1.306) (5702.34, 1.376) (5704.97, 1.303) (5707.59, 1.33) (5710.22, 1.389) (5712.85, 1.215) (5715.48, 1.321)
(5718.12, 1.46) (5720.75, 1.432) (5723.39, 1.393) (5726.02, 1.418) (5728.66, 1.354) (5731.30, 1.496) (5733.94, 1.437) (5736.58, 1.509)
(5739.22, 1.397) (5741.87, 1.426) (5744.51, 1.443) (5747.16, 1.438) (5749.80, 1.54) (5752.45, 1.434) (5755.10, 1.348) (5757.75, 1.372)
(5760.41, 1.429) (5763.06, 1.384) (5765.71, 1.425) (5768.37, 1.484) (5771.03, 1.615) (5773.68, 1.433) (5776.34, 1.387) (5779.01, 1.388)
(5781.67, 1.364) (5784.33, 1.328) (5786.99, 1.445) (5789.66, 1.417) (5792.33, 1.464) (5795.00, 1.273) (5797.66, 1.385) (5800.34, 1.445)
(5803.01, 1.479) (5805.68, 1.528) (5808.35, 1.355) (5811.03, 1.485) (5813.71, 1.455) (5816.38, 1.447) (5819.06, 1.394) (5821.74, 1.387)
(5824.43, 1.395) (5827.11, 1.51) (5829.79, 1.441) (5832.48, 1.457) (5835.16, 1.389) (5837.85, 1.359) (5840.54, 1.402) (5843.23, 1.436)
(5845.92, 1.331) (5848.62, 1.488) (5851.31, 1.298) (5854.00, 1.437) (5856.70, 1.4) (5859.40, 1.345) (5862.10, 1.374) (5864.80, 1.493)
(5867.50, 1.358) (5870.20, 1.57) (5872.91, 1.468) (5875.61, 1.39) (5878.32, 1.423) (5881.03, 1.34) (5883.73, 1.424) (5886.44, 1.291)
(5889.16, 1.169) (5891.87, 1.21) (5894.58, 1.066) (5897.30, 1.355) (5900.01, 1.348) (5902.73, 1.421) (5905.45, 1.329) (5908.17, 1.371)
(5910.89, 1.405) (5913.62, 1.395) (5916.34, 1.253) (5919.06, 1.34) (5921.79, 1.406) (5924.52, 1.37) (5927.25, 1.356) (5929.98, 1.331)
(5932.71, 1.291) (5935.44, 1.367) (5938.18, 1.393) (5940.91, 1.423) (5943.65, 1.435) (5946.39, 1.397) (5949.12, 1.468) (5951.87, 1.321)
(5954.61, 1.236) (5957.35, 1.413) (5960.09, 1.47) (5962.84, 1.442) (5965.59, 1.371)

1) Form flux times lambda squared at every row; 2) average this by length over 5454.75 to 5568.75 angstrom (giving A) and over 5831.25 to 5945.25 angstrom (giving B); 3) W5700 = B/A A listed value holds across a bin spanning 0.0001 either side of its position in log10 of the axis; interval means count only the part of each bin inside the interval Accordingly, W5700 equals 1.2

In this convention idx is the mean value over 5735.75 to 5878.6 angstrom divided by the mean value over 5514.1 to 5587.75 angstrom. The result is 1.0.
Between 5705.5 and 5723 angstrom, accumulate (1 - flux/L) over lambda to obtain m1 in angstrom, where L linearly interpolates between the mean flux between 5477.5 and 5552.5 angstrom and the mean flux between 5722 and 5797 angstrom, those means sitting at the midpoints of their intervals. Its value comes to 0.6 angstrom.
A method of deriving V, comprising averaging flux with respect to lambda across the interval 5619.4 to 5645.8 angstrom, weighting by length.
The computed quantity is 1.34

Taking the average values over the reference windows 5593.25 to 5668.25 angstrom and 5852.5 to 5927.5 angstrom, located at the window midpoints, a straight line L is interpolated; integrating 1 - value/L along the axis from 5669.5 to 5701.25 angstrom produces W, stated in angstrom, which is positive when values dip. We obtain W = -1.7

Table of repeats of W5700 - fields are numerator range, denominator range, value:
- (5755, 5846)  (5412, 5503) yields 1.18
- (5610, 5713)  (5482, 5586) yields 1.05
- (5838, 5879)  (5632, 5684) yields 1.10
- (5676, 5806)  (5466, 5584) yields 1.12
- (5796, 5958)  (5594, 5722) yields 1.10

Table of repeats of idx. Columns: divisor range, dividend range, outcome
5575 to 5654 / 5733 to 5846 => 1.06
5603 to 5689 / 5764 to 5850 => 1.05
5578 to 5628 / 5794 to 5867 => 1.07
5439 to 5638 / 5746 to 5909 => 1.04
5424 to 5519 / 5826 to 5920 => 1.02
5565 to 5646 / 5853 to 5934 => 1.01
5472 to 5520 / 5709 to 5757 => 1.07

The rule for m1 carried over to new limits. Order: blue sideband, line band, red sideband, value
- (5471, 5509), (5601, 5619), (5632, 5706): 0.6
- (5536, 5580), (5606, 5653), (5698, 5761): 1.3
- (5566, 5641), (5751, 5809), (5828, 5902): -2.3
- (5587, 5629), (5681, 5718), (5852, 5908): -1.3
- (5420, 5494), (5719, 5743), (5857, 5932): -1.3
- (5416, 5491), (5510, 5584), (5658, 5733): 0.1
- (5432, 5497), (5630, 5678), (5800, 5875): 1.0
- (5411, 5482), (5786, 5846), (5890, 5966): -2.9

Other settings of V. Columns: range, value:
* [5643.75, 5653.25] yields 1.41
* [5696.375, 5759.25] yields 1.4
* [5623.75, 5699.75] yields 1.37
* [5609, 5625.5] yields 1.31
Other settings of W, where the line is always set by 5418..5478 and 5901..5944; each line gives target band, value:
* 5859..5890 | -0.6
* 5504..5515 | 0.8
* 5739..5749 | -0.5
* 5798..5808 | -0.7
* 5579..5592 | 0.3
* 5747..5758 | -0.5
